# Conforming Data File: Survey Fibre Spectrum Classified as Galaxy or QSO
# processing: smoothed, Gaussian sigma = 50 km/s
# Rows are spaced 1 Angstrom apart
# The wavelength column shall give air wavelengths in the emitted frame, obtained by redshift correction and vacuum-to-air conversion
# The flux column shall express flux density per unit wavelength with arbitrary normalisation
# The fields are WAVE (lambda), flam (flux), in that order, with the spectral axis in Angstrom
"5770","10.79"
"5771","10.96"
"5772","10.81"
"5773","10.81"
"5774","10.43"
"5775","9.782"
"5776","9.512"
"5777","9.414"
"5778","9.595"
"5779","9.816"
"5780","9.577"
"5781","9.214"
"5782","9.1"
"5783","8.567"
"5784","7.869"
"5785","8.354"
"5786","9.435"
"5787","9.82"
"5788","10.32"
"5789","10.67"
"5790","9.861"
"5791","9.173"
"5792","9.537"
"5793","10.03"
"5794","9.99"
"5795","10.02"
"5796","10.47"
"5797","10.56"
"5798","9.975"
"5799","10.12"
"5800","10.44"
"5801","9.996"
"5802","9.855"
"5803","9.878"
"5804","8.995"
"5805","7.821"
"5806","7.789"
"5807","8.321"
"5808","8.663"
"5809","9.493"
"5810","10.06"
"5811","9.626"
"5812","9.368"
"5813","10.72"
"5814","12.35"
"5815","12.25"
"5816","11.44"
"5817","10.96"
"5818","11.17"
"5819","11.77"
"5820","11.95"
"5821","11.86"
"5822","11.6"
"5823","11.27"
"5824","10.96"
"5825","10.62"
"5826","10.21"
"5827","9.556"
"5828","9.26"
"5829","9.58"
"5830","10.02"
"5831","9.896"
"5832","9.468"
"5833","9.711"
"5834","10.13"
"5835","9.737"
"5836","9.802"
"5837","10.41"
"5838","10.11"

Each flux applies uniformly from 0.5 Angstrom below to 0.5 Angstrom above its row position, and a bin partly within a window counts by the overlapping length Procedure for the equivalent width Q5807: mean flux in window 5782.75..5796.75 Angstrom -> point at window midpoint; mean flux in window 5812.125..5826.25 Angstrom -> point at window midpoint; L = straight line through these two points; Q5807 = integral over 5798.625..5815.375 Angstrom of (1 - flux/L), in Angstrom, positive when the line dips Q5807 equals 1.4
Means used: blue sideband 9.62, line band 9.73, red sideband 11.3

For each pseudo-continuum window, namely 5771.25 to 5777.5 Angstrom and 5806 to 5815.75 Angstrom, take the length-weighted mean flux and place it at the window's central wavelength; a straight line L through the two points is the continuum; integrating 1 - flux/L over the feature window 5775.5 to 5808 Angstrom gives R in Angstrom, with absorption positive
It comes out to 1.93 Angstrom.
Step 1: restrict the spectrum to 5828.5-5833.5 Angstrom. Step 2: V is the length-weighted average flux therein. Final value 9.73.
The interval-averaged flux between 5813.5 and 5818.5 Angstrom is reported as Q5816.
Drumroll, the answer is 11.6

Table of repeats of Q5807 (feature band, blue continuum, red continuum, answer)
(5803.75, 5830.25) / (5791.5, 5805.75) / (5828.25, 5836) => -1.39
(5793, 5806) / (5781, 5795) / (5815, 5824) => 0.53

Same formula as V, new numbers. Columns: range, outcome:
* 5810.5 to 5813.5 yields 9.9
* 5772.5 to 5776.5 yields 10.1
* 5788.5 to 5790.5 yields 10.3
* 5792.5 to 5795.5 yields 10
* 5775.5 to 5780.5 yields 9.58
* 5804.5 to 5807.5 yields 7.98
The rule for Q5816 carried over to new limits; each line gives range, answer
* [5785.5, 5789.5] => 10.1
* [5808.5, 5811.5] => 9.73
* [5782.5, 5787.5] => 8.81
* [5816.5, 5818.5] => 11.1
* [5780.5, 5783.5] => 8.96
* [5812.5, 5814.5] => 11.5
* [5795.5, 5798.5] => 10.3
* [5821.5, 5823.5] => 11.4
